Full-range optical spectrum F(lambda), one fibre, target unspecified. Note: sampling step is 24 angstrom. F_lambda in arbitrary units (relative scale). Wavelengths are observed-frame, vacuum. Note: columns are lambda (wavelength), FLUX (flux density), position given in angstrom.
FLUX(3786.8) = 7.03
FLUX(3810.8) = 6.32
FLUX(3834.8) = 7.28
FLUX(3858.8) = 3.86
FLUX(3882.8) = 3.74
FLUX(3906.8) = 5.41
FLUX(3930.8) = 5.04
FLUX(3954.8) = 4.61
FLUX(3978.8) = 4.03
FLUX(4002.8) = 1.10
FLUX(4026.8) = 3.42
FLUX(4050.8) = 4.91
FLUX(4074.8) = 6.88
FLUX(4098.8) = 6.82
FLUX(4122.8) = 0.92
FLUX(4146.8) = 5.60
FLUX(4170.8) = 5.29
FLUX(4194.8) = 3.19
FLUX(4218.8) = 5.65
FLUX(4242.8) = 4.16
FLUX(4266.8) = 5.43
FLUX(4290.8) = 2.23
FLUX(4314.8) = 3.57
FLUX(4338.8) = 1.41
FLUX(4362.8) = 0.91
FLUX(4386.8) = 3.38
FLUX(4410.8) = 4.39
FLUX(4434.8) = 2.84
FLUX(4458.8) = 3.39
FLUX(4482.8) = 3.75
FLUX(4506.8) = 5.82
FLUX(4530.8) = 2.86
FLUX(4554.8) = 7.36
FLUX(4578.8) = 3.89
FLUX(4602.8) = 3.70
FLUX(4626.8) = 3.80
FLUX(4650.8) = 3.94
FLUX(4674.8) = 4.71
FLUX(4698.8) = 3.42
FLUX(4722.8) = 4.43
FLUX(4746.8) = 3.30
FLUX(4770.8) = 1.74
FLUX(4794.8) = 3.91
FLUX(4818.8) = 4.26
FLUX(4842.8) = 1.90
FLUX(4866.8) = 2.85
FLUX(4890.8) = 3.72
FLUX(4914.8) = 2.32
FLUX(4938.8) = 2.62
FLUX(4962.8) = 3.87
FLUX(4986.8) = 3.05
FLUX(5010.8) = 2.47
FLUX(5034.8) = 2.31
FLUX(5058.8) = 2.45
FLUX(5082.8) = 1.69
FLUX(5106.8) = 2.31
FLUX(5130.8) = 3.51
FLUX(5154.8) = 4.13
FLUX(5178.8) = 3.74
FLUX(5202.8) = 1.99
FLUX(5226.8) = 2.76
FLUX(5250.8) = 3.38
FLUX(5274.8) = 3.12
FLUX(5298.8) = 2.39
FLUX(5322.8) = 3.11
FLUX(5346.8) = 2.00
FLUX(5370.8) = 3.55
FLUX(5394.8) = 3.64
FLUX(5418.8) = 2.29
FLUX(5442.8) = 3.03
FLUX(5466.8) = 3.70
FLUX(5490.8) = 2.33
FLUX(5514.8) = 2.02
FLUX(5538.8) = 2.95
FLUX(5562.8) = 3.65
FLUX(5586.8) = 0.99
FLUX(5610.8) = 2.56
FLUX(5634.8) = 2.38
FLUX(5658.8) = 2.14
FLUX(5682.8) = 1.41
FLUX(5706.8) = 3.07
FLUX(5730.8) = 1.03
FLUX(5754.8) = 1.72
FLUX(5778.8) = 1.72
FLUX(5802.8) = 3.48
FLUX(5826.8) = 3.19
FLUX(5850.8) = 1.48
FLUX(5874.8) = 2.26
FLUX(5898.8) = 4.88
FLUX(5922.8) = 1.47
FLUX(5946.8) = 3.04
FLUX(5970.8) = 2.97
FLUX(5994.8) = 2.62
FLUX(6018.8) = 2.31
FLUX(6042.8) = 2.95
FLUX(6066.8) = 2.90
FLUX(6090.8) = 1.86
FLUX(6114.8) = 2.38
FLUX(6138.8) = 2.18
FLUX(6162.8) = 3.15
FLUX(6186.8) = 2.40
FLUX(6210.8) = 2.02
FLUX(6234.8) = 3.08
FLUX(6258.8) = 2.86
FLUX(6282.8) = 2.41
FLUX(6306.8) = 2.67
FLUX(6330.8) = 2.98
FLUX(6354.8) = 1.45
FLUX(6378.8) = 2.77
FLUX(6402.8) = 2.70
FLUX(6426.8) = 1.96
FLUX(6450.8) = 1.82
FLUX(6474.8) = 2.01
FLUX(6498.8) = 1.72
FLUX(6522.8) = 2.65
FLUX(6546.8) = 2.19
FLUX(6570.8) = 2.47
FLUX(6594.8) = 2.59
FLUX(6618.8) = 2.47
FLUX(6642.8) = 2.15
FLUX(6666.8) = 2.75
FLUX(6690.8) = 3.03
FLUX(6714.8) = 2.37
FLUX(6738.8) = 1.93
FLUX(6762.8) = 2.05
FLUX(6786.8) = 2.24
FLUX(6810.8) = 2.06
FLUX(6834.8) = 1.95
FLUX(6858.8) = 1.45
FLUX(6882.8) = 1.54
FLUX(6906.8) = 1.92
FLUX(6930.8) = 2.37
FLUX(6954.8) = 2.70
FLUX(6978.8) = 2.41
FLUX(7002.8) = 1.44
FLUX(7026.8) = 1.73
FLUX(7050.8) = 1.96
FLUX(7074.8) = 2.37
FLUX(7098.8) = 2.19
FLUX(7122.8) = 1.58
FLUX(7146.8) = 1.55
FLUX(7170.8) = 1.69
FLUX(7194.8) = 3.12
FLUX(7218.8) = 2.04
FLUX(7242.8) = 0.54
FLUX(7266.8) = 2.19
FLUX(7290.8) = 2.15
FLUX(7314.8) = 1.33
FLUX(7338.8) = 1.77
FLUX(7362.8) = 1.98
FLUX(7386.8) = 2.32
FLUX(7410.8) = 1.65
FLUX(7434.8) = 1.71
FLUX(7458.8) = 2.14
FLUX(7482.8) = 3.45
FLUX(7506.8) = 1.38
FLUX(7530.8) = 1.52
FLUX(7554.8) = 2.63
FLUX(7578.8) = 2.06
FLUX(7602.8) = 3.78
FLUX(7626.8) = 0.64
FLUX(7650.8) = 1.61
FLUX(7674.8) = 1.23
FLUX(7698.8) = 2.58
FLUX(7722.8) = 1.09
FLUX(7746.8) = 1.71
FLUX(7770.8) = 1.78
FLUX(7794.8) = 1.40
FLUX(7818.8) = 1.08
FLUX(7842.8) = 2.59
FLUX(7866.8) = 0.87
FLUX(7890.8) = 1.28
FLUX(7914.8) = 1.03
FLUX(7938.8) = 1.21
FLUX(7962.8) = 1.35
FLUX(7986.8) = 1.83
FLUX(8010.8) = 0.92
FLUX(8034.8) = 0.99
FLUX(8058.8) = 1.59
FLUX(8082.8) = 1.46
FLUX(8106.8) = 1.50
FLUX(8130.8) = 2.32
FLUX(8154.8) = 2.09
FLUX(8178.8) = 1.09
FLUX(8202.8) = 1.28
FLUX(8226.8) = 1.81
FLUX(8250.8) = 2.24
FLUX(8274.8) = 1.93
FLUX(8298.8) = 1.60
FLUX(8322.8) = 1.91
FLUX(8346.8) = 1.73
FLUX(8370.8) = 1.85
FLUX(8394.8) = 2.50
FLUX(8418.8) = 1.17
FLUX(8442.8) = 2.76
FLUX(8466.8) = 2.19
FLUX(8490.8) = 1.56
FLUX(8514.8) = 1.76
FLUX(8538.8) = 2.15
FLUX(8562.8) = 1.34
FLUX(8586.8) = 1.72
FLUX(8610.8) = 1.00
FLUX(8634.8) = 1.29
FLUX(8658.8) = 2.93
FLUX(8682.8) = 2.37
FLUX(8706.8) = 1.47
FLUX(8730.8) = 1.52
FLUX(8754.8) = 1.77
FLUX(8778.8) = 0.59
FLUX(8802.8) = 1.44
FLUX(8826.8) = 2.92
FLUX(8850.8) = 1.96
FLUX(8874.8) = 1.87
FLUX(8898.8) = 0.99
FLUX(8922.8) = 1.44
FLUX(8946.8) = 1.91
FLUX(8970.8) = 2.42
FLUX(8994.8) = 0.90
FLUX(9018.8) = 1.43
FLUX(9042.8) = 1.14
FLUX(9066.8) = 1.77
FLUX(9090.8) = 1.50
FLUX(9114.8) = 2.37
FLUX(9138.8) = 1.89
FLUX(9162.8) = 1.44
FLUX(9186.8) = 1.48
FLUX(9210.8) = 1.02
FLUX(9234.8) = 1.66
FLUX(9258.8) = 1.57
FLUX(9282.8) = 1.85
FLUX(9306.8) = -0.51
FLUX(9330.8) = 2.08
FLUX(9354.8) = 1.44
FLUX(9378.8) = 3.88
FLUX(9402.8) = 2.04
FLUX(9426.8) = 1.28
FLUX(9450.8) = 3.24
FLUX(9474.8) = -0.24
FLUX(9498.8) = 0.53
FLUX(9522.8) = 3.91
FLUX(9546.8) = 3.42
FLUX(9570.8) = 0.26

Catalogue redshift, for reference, 1.604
